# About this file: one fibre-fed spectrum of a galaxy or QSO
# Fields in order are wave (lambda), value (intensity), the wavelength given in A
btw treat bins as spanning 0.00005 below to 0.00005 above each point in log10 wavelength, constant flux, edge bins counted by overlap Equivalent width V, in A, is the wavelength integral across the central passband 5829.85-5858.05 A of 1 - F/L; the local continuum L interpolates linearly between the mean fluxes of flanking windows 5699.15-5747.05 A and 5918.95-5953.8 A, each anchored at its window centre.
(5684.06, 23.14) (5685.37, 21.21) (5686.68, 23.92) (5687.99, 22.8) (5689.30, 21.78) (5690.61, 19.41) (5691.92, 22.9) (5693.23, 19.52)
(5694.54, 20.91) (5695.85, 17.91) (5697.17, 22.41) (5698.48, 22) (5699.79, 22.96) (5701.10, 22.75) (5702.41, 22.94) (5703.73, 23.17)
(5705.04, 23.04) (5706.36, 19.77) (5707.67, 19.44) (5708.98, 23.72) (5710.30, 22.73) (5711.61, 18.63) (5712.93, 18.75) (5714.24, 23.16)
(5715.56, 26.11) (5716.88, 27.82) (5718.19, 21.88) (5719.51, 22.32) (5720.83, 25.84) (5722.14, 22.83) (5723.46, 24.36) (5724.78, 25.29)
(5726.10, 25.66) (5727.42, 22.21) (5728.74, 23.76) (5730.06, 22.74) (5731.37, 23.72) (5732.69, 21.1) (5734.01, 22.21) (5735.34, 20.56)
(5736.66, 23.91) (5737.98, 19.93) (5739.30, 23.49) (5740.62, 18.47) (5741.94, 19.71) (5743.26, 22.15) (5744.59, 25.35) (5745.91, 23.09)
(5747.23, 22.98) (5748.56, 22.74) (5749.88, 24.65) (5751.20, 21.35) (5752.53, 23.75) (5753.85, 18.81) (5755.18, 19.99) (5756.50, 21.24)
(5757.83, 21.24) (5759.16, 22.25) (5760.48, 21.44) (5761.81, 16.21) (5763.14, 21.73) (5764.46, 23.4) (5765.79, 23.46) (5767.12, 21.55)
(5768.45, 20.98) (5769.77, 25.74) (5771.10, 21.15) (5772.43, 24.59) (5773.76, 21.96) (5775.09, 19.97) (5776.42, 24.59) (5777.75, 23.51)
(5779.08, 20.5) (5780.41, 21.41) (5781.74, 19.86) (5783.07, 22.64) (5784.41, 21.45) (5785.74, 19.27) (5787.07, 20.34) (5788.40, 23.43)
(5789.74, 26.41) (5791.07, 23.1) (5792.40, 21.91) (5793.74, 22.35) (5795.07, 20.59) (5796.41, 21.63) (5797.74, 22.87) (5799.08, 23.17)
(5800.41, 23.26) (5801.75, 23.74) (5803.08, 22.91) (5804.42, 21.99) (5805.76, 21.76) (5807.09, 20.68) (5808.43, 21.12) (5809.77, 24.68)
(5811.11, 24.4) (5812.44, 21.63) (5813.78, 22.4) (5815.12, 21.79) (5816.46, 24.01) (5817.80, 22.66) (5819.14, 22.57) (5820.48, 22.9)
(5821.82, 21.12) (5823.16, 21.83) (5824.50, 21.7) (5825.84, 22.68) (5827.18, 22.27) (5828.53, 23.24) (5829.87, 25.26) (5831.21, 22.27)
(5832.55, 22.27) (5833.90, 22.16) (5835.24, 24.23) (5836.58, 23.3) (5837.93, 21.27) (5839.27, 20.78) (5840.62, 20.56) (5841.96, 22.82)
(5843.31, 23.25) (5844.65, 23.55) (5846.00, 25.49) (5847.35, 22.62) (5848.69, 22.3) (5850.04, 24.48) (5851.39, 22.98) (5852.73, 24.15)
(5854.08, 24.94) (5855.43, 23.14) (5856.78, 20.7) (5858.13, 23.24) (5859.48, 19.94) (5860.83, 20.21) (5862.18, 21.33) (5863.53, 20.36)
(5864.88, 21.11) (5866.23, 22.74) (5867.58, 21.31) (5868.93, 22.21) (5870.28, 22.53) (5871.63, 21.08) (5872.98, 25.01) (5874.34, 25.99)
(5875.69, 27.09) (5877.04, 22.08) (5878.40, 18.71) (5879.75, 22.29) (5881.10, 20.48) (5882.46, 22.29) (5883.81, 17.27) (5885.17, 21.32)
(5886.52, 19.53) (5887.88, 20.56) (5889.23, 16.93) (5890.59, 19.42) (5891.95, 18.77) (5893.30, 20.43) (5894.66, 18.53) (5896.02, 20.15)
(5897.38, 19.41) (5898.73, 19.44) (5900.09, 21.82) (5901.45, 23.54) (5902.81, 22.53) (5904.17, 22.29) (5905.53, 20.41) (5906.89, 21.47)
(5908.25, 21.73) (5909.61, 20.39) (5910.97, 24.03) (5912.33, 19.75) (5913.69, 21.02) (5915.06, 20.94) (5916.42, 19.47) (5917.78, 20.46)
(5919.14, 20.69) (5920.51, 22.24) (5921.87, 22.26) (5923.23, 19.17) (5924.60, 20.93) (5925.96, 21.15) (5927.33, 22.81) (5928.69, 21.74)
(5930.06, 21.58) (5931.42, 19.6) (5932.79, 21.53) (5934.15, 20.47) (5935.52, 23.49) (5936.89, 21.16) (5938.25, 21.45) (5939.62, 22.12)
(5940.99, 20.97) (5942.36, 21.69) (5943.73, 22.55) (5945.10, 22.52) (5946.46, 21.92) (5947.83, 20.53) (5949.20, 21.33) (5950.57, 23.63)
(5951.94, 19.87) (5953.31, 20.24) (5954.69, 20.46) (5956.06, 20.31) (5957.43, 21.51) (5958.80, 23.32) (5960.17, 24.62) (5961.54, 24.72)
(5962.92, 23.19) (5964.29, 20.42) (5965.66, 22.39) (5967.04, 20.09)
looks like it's -1.2 A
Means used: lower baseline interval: 22.7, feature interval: 22.9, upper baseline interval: 21.5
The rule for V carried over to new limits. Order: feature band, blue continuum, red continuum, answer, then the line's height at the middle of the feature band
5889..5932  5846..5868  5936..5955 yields 2.0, 21.8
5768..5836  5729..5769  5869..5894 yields -2.7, 21.6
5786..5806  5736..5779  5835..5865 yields -0.3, 22.2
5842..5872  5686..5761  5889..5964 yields -1.2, 21.6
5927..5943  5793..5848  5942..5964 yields 0.4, 22.1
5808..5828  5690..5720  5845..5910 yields -0.8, 21.7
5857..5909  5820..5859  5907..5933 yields 1.7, 21.9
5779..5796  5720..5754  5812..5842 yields 0.6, 22.6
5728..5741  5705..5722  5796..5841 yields 0.3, 22.5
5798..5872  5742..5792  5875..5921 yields -3.7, 21.4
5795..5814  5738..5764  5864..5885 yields -0.6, 21.8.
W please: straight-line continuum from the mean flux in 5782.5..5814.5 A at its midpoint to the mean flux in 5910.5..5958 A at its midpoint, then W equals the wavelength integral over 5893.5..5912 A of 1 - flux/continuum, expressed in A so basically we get 0.3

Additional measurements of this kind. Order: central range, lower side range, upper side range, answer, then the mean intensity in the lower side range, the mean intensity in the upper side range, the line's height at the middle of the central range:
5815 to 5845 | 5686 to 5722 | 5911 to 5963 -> -1.0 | 22.2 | 21.5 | 21.8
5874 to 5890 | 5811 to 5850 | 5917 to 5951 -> 0.7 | 22.7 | 21.5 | 22.1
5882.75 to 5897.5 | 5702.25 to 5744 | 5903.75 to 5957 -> 1.5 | 22.5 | 21.3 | 21.5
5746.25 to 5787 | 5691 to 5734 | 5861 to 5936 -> 0.7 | 22.6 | 21.2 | 22.2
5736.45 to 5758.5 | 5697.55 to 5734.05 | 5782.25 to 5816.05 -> 0.8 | 22.9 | 22.4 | 22.7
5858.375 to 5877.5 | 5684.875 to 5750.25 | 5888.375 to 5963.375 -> -0.7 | 22.4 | 21.2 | 21.6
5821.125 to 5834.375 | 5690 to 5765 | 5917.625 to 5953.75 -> -0.4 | 22.1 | 21.4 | 21.8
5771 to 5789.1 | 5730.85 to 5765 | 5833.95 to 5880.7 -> 0.2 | 21.7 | 22.6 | 22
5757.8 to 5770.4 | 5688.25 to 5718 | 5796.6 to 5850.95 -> 0.3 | 21.9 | 22.7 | 22.3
